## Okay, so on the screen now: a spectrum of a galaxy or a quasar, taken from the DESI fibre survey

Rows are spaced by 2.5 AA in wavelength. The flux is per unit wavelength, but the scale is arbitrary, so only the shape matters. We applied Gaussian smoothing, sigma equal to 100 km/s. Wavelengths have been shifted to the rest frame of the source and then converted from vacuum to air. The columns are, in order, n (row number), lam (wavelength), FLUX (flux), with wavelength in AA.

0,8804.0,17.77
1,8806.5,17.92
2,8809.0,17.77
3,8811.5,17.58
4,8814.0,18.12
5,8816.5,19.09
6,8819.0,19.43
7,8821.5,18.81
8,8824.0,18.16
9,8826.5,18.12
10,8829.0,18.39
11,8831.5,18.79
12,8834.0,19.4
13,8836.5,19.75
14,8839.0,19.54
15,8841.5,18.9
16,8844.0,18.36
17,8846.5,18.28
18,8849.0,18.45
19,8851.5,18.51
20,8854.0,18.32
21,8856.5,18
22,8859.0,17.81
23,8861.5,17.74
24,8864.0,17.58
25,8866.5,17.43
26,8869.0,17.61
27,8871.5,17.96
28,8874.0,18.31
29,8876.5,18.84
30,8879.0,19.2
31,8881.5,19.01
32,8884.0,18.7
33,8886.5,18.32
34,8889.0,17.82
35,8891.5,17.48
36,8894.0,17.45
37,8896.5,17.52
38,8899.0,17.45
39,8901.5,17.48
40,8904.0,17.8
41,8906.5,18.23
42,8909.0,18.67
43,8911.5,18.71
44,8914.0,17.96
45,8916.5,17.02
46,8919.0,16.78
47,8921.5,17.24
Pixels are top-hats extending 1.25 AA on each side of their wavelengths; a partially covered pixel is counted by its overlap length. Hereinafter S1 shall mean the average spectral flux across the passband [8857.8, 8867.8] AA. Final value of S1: 17.6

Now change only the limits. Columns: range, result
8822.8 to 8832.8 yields 18.4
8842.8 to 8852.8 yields 18.4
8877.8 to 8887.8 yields 18.8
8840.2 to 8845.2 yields 18.6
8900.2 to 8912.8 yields 18.2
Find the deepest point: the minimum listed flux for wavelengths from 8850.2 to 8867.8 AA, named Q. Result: 17.43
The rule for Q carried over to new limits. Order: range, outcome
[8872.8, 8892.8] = 17.48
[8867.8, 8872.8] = 17.61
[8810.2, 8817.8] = 17.58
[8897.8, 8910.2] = 17.45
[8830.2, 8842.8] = 18.79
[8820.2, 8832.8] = 18.12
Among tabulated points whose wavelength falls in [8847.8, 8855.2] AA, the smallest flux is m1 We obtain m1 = 18.32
